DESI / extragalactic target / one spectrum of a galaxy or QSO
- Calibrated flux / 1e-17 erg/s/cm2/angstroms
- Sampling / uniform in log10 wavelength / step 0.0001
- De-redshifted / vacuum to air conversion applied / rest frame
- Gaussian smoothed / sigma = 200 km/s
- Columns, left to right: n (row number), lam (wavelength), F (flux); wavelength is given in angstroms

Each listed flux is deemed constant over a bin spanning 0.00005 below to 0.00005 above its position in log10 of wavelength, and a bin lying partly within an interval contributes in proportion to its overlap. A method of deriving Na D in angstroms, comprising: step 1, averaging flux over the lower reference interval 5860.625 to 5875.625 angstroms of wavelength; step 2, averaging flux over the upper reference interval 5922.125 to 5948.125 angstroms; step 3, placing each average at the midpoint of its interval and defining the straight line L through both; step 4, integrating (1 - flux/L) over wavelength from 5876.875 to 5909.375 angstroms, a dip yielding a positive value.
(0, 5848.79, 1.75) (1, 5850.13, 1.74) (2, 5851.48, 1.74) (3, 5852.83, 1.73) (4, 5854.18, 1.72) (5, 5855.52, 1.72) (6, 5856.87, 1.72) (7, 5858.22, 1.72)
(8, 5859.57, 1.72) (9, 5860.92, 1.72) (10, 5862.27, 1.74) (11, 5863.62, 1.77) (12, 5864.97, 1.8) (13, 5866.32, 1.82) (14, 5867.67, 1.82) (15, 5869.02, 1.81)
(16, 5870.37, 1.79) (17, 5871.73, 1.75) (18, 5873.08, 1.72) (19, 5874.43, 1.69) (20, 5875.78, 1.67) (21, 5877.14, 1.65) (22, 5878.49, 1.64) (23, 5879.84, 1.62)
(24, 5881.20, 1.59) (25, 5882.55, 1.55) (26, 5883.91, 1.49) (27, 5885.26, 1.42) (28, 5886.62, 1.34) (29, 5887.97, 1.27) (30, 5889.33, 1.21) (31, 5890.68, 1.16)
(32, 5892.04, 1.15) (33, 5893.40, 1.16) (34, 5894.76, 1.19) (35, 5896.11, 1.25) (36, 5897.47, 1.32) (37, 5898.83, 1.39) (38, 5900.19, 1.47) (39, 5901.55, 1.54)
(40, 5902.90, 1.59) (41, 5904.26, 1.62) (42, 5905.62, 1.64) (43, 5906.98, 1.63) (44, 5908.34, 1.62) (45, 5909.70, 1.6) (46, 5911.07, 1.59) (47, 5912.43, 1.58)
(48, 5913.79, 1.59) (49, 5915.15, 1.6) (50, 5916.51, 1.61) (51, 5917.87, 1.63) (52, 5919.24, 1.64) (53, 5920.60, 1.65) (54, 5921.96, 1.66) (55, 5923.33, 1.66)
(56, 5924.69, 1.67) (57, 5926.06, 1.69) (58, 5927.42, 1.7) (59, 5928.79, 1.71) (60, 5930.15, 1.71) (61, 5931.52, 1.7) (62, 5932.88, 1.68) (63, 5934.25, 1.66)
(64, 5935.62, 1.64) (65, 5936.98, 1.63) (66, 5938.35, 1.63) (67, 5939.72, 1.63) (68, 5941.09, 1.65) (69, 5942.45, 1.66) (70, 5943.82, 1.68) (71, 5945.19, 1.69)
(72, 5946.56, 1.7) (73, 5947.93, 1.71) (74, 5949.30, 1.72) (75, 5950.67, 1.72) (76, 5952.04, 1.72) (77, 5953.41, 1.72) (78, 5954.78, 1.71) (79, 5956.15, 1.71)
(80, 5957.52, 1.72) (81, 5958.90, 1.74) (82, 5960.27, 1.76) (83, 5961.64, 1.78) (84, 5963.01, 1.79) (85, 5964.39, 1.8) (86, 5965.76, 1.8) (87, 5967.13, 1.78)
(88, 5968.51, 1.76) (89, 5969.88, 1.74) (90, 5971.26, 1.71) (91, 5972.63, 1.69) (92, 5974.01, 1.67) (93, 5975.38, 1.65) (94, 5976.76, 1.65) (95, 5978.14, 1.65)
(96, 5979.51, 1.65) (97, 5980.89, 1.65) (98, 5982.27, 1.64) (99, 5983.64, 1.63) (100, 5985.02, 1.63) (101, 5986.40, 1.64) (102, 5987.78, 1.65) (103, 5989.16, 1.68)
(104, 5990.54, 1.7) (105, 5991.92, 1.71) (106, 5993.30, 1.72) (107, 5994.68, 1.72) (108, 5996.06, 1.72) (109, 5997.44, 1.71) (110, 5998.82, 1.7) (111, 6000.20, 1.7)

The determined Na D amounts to 5.5 angstroms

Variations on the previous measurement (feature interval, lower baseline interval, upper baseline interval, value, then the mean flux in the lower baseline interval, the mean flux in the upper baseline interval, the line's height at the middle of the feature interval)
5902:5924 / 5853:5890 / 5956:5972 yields 1.0 angstroms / 1.65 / 1.76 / 1.7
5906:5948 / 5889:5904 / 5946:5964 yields -3.2 angstroms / 1.32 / 1.73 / 1.54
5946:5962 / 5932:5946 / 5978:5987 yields -0.7 angstroms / 1.66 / 1.64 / 1.65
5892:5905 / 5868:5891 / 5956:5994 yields 1.7 angstroms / 1.56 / 1.7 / 1.59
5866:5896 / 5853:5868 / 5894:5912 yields 2.2 angstroms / 1.75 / 1.5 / 1.63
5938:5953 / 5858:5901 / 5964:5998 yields -0.4 angstroms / 1.54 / 1.69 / 1.64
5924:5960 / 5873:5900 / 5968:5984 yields -2.6 angstroms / 1.42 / 1.67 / 1.58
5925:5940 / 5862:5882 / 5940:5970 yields 0.5 angstroms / 1.72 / 1.73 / 1.73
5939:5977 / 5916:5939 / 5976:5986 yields -1.5 angstroms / 1.66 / 1.64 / 1.65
